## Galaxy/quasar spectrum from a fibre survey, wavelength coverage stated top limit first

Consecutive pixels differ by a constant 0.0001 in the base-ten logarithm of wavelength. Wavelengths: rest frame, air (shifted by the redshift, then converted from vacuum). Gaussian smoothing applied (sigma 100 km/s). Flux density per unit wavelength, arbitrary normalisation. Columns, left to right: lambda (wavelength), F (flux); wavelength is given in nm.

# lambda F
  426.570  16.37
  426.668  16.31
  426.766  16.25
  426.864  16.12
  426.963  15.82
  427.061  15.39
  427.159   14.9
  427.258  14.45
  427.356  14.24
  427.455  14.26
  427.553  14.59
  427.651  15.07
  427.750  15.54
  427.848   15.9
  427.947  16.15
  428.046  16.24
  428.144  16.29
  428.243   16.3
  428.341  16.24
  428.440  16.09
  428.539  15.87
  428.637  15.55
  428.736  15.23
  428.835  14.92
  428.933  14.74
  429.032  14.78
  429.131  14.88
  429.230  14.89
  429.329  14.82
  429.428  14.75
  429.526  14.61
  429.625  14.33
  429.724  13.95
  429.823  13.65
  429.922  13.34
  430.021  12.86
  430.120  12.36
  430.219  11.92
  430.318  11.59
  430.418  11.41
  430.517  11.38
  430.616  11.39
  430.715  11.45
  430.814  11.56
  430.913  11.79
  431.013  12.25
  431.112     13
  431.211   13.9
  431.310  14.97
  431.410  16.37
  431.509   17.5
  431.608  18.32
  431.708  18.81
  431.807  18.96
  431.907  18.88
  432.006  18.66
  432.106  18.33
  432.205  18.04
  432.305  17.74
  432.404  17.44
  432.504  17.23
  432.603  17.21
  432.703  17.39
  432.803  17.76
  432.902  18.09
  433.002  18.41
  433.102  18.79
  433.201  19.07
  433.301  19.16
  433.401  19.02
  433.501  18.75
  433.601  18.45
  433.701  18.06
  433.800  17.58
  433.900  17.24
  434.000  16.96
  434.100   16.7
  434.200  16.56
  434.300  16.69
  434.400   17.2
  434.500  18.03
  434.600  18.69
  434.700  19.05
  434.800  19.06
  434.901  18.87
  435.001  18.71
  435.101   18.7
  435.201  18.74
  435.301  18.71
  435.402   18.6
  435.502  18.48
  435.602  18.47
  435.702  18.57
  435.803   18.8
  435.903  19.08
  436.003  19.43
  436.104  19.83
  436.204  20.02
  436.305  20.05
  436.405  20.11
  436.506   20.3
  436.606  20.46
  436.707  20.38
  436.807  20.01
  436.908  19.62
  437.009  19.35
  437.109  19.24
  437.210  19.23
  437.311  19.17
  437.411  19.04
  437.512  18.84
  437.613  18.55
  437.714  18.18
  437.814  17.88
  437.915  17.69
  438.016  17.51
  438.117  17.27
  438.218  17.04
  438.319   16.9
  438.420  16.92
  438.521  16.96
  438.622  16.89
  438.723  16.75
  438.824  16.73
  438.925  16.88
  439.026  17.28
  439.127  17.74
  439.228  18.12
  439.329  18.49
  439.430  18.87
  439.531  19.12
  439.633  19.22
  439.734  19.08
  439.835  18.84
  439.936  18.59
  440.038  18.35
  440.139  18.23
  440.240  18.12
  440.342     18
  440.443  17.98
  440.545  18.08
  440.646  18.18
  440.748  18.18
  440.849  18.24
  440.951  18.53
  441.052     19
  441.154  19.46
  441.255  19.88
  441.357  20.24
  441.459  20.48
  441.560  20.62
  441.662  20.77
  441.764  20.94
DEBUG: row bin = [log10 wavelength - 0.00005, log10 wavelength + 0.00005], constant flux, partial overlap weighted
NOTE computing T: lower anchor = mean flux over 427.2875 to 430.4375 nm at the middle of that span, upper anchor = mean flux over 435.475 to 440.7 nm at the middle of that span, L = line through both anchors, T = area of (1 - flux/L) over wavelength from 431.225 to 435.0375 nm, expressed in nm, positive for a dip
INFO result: -0.35 nm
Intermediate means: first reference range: 14.6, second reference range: 18.5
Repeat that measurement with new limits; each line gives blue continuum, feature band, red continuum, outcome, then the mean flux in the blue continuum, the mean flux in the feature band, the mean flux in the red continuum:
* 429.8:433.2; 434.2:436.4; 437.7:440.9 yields -0.28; 15.4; 18.7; 17.9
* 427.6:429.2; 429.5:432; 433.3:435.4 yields 0.38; 15.6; 14.1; 18.1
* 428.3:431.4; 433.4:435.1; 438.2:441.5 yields -0.25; 13.7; 18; 18.2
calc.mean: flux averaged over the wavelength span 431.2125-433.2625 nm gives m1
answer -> 17.8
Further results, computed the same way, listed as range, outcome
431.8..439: 18.4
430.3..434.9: 16.7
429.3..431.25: 12.8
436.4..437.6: 19.6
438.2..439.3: 17.1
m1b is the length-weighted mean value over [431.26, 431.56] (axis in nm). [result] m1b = 16.3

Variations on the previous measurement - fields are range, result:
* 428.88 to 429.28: 14.8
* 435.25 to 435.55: 18.6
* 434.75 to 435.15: 18.8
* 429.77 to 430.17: 13.1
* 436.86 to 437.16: 19.4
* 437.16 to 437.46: 19.2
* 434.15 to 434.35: 16.6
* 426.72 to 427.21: 15.7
